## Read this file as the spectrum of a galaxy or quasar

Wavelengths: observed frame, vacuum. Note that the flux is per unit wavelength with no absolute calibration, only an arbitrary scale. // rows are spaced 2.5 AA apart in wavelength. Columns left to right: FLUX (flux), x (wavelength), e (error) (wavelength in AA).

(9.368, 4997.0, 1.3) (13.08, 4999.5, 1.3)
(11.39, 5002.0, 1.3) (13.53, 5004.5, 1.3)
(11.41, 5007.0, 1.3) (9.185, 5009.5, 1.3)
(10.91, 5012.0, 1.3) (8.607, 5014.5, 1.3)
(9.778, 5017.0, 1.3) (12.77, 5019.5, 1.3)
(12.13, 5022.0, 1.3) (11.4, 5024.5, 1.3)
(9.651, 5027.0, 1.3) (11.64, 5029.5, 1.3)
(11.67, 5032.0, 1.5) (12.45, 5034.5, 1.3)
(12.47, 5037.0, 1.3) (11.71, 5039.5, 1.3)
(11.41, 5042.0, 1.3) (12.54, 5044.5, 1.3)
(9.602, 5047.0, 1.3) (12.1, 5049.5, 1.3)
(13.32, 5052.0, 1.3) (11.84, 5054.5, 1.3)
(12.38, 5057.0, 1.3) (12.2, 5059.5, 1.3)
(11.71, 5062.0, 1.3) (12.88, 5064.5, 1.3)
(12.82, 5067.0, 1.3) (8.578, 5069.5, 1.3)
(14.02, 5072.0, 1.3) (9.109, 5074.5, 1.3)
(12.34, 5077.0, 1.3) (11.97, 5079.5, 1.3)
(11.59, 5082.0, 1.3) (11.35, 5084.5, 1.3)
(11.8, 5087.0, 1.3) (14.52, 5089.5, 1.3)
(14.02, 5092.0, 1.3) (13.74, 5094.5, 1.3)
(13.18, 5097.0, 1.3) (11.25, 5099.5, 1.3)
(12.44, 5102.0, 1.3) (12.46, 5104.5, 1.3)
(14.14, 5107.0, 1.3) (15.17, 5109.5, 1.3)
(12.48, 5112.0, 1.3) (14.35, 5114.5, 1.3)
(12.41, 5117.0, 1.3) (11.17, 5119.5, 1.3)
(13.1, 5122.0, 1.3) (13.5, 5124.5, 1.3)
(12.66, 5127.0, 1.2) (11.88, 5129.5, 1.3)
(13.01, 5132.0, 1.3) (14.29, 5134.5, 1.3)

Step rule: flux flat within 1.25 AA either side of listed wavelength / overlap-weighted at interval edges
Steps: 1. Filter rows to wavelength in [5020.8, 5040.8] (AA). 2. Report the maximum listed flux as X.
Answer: 12.47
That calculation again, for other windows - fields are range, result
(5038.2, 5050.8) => 12.54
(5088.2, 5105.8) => 14.52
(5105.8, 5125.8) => 15.17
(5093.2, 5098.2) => 13.74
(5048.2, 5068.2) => 13.32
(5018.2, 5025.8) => 12.77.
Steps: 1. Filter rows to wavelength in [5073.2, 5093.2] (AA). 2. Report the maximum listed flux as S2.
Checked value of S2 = 14.52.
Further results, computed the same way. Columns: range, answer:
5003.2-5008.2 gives 13.53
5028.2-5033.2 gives 11.67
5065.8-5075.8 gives 14.02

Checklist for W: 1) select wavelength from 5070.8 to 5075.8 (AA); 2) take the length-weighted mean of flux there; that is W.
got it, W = 11.5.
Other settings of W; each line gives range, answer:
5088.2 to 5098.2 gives 13.9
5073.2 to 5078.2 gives 10.7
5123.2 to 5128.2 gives 13.1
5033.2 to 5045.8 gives 12.1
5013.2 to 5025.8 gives 10.9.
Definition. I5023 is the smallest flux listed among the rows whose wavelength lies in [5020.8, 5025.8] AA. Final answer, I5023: 11.4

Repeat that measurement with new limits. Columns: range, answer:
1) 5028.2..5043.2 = 11.41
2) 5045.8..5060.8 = 9.602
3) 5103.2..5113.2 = 12.46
